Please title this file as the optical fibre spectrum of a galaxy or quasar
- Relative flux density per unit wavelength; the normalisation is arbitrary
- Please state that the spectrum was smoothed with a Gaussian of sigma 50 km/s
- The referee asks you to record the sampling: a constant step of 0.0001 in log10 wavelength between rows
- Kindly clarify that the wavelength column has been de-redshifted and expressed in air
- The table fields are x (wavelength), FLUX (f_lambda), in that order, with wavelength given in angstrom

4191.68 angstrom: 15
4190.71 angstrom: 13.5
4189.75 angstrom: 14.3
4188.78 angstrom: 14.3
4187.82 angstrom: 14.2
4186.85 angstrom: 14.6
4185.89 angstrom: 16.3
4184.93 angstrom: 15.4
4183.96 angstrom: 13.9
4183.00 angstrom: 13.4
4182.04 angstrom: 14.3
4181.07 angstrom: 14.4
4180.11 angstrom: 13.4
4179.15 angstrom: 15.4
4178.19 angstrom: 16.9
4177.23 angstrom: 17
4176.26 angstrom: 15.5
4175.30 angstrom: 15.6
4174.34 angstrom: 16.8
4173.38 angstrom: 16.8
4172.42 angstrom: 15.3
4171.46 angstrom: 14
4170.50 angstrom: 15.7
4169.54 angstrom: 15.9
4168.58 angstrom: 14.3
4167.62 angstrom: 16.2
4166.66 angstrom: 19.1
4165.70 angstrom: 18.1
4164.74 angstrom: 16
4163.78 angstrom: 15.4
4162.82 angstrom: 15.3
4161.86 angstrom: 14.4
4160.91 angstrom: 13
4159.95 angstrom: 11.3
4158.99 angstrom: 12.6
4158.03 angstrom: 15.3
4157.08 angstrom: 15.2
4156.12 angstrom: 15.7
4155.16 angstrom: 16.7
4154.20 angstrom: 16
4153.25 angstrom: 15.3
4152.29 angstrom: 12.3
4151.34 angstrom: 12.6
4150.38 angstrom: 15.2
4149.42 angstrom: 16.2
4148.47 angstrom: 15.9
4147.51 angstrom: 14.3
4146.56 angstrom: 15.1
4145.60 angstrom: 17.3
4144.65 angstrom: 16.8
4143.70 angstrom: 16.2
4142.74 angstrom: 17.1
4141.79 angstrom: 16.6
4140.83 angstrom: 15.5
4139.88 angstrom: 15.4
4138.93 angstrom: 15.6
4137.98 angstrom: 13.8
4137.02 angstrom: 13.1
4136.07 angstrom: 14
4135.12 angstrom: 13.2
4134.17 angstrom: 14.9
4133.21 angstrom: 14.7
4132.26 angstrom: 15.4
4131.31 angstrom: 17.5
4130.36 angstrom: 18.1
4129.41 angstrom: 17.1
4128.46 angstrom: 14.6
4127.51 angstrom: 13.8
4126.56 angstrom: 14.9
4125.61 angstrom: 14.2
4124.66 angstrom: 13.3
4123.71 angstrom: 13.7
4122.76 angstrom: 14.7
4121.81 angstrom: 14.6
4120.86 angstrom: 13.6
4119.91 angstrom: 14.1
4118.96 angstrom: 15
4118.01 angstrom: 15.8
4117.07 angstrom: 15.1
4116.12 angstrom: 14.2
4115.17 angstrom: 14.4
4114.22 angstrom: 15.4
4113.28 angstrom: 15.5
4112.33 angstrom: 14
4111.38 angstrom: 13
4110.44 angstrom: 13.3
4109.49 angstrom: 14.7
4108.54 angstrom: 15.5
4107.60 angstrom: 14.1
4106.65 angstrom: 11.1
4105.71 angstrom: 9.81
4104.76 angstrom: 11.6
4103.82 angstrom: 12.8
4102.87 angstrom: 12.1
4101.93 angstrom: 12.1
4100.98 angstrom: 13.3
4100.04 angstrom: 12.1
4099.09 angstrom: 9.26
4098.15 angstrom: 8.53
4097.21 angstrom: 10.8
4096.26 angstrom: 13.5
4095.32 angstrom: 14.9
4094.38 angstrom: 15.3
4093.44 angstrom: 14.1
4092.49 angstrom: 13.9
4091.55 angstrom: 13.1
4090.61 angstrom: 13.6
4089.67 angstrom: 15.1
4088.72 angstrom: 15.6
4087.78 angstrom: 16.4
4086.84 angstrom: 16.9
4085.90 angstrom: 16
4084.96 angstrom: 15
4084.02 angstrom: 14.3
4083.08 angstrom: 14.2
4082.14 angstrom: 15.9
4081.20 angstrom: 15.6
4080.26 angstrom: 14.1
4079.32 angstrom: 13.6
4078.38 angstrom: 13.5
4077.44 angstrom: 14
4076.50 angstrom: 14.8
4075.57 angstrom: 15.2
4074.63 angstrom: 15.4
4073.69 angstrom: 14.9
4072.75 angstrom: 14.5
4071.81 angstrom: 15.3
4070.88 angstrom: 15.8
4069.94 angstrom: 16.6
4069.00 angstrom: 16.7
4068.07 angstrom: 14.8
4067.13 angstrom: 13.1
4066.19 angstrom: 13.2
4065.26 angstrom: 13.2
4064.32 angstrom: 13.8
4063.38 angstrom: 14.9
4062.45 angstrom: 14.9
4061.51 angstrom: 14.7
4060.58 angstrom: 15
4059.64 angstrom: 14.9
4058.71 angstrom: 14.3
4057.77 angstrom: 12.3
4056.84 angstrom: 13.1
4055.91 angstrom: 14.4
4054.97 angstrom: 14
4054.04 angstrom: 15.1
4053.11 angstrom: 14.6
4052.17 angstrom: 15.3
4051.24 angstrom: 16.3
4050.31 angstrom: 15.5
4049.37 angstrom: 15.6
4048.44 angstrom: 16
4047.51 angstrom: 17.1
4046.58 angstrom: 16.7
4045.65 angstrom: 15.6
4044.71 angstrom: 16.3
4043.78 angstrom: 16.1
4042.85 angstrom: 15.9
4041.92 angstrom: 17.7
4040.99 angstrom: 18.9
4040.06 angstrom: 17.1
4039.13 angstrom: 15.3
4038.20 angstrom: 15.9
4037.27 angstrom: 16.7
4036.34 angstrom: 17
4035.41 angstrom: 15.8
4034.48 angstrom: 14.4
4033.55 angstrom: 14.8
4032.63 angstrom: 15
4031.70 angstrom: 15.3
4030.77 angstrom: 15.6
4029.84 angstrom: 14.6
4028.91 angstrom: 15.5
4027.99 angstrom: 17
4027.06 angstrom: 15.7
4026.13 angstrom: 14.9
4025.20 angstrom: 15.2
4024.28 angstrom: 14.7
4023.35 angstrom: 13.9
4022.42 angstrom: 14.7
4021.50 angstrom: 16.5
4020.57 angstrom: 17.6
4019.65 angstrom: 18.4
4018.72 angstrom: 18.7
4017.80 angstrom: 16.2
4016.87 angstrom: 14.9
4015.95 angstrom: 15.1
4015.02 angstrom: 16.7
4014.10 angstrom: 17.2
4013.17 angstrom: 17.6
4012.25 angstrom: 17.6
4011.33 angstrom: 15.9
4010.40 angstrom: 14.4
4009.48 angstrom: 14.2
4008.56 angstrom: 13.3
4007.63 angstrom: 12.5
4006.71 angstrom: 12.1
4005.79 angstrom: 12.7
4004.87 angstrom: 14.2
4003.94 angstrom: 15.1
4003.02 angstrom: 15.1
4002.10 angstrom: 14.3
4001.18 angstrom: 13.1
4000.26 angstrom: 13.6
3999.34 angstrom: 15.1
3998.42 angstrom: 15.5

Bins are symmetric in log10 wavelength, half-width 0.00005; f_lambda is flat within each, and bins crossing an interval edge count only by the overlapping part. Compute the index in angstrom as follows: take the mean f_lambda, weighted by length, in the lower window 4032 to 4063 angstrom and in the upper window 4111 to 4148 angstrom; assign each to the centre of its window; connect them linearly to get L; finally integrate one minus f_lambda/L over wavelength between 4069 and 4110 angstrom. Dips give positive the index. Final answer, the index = 3.5 angstrom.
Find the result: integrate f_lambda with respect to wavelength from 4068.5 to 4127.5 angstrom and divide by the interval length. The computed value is 14.1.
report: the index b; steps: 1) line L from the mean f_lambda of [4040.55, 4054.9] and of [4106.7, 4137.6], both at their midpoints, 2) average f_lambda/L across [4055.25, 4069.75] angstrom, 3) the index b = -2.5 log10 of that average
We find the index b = 0.11 mag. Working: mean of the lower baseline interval 16.1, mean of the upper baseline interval 14.6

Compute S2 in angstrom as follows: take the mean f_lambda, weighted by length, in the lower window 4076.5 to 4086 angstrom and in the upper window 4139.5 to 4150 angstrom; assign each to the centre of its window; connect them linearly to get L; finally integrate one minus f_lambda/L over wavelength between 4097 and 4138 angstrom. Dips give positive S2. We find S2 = 4.3 angstrom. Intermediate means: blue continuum 14.6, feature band 13.8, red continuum 16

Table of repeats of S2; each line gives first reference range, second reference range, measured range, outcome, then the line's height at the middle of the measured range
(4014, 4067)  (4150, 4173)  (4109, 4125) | 0.87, 15.2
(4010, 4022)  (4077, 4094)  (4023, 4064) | 1.19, 15.9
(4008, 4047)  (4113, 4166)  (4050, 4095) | 2.46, 15.6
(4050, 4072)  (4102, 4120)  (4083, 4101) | 0.37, 14.1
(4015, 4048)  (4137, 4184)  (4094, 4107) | 3.09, 15.6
